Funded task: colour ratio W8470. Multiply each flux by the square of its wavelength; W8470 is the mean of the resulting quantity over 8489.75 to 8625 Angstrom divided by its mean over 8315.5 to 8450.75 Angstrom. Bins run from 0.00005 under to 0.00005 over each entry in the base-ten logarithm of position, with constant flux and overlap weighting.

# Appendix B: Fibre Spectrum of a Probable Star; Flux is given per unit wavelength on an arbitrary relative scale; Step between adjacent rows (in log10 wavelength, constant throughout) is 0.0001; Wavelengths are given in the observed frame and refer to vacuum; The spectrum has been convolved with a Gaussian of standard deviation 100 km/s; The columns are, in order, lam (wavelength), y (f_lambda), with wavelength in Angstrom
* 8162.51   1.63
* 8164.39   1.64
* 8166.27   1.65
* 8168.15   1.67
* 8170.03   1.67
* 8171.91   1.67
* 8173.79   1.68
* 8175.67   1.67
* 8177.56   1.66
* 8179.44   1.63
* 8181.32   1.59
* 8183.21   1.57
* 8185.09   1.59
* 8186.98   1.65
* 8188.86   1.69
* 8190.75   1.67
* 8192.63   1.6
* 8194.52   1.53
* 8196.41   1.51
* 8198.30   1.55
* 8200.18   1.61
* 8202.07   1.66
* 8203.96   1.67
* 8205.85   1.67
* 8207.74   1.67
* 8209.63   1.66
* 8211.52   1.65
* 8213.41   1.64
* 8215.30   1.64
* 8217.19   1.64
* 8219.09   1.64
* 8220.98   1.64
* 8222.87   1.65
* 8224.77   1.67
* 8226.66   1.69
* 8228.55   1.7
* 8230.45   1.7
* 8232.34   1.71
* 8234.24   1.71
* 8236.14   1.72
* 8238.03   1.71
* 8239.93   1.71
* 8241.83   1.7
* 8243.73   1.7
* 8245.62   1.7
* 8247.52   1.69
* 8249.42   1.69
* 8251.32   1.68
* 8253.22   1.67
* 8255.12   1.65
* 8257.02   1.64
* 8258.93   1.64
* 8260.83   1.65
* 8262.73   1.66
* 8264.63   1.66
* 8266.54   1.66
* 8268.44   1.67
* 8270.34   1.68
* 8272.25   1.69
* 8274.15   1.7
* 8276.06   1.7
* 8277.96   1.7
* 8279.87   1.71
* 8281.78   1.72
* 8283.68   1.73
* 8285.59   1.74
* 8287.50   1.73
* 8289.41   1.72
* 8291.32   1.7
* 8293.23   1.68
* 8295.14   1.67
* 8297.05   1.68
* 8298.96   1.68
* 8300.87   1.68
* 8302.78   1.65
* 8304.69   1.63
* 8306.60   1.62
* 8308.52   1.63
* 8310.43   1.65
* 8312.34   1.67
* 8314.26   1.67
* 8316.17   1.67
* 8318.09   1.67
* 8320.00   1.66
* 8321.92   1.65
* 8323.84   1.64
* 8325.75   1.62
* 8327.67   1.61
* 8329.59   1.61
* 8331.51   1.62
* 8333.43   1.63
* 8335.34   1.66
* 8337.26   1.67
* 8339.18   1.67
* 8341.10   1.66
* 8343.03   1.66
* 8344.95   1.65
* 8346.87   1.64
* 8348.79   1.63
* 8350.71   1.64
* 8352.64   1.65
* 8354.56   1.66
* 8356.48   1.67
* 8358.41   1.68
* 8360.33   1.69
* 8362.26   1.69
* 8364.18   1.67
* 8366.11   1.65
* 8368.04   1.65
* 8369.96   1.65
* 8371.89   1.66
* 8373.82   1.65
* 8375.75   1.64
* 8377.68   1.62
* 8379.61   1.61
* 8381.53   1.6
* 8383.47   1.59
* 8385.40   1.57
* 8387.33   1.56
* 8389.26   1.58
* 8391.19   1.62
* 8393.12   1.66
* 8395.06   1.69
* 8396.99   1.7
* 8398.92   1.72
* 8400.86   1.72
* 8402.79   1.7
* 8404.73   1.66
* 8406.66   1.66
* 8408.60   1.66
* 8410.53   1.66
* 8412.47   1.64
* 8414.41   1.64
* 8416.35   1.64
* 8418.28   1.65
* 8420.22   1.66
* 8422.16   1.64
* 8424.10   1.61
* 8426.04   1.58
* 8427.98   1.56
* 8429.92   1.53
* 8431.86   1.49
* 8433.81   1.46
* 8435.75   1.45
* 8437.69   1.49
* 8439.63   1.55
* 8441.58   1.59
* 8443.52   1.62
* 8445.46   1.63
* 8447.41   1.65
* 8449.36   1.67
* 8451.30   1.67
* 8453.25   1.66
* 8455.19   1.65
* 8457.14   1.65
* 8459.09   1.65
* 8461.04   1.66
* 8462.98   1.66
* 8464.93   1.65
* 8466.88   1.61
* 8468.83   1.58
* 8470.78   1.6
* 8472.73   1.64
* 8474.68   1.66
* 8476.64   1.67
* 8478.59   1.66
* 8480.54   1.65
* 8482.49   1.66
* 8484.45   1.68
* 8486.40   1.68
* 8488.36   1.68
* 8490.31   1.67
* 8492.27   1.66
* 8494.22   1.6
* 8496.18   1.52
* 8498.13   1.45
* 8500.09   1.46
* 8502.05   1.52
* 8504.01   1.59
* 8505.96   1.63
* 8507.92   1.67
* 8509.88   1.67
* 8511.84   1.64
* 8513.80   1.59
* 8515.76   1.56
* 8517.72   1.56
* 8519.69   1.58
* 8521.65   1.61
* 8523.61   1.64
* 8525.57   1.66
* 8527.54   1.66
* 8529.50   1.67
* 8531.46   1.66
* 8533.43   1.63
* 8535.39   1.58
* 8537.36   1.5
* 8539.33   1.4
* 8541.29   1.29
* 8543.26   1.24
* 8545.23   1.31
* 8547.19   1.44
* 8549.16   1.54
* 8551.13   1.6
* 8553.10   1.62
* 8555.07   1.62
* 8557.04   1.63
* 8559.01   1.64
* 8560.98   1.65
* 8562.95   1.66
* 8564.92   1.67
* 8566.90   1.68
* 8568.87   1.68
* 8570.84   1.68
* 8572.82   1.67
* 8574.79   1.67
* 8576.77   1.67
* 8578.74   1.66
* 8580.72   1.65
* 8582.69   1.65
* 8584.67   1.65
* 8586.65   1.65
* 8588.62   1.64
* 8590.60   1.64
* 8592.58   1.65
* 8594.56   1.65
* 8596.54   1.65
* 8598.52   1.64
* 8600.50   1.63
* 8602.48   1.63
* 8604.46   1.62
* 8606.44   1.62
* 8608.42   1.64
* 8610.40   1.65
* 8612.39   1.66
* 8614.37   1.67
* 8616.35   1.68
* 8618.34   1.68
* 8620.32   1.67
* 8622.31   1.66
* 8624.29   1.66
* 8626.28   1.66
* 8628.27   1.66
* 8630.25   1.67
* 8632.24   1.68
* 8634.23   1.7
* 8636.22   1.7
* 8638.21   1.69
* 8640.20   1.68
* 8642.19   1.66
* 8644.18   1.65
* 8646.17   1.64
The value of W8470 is 1.0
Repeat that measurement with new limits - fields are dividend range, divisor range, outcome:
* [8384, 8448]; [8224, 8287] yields 0.99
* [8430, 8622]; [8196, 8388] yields 1.03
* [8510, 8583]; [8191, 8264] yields 1.04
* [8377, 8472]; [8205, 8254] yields 1.01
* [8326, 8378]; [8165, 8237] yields 1.04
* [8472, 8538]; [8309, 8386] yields 1.02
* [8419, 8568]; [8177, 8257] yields 1.03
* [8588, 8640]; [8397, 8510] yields 1.06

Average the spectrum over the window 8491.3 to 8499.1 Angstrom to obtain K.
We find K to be 1.56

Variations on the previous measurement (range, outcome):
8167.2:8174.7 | 1.67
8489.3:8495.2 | 1.64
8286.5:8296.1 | 1.7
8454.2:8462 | 1.65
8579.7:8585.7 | 1.65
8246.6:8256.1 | 1.68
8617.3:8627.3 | 1.66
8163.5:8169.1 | 1.65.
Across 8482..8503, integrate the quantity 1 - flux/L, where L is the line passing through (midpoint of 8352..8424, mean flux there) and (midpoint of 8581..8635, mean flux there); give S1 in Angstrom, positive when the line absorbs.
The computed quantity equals 0.70 Angstrom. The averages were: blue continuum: 1.65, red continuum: 1.65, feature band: 1.6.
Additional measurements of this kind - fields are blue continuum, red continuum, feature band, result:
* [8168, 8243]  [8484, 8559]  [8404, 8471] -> -0.8 Angstrom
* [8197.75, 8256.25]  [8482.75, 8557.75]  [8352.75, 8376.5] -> -0.6 Angstrom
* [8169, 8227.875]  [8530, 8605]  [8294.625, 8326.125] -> -0.6 Angstrom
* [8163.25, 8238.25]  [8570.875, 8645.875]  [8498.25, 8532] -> 1.0 Angstrom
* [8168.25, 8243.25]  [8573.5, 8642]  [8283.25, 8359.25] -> -0.3 Angstrom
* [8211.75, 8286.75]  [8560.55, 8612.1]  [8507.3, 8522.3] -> 0.4 Angstrom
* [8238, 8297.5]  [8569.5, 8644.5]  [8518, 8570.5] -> 2.9 Angstrom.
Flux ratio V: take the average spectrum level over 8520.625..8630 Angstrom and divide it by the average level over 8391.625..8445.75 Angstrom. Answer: 1.00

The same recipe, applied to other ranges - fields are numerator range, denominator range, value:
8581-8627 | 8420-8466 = 1.03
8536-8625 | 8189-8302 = 0.96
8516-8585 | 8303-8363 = 0.96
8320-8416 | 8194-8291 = 0.99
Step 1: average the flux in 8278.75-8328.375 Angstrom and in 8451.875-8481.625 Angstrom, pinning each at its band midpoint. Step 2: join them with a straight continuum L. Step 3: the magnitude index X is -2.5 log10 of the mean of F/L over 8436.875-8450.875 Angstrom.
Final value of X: 0.029 mag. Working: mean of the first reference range 1.67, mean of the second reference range 1.64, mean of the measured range 1.6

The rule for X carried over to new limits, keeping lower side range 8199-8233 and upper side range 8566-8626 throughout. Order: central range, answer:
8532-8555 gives 0.12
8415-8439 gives 0.06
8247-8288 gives -0.02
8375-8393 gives 0.04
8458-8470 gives 0.01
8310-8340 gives 0.01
